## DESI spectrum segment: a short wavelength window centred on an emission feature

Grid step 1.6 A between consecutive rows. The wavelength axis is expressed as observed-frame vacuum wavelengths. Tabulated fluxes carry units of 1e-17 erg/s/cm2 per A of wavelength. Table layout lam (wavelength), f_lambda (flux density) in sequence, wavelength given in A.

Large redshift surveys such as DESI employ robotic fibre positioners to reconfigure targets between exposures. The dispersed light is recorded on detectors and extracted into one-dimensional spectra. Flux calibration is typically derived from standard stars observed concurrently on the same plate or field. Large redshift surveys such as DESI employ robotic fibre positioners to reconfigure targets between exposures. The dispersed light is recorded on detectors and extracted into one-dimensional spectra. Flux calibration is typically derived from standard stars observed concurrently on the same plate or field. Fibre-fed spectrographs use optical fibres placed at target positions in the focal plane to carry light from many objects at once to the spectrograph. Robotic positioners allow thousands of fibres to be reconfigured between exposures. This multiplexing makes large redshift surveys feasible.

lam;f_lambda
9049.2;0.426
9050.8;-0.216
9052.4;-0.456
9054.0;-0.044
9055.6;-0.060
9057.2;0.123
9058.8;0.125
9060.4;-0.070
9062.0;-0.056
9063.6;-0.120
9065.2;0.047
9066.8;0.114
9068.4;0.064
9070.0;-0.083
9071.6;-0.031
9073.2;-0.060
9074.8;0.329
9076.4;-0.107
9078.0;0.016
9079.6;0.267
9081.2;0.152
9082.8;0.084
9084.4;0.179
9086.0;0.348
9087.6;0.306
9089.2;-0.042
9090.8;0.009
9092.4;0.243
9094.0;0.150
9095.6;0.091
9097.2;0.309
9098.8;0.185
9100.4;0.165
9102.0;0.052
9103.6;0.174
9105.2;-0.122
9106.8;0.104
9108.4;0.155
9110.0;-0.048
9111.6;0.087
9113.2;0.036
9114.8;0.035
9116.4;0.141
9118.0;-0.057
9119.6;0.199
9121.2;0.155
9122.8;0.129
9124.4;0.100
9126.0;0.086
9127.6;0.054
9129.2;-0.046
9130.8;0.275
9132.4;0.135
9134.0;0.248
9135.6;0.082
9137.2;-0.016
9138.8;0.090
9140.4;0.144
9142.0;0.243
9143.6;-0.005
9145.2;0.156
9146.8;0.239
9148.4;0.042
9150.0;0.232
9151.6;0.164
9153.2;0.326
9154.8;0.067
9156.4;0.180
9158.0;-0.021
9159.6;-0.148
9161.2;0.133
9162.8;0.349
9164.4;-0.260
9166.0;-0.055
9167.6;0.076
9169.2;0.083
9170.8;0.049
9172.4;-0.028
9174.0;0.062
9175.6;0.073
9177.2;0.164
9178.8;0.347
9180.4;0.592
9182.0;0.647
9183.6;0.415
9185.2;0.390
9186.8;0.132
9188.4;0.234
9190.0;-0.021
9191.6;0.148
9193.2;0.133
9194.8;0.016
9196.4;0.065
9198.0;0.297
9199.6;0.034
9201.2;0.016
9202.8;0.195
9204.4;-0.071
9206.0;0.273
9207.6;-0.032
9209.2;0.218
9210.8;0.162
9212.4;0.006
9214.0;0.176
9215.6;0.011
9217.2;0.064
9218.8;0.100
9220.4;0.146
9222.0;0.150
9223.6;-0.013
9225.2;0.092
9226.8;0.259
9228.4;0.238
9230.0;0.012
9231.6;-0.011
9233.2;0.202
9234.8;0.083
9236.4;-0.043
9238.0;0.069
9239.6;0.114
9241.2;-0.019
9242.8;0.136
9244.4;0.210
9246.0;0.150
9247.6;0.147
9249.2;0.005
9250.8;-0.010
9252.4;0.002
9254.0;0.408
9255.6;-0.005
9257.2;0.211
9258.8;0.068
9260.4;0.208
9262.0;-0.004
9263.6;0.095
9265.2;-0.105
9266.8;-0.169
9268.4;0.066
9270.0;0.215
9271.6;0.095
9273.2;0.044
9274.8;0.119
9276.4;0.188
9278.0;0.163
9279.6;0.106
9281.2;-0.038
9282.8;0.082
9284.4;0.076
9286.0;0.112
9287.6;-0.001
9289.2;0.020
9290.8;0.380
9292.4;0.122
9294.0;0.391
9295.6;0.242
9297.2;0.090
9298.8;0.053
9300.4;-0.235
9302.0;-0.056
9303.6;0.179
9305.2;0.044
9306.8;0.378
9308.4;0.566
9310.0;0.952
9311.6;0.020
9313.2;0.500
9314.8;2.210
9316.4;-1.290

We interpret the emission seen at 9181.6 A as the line [O III]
